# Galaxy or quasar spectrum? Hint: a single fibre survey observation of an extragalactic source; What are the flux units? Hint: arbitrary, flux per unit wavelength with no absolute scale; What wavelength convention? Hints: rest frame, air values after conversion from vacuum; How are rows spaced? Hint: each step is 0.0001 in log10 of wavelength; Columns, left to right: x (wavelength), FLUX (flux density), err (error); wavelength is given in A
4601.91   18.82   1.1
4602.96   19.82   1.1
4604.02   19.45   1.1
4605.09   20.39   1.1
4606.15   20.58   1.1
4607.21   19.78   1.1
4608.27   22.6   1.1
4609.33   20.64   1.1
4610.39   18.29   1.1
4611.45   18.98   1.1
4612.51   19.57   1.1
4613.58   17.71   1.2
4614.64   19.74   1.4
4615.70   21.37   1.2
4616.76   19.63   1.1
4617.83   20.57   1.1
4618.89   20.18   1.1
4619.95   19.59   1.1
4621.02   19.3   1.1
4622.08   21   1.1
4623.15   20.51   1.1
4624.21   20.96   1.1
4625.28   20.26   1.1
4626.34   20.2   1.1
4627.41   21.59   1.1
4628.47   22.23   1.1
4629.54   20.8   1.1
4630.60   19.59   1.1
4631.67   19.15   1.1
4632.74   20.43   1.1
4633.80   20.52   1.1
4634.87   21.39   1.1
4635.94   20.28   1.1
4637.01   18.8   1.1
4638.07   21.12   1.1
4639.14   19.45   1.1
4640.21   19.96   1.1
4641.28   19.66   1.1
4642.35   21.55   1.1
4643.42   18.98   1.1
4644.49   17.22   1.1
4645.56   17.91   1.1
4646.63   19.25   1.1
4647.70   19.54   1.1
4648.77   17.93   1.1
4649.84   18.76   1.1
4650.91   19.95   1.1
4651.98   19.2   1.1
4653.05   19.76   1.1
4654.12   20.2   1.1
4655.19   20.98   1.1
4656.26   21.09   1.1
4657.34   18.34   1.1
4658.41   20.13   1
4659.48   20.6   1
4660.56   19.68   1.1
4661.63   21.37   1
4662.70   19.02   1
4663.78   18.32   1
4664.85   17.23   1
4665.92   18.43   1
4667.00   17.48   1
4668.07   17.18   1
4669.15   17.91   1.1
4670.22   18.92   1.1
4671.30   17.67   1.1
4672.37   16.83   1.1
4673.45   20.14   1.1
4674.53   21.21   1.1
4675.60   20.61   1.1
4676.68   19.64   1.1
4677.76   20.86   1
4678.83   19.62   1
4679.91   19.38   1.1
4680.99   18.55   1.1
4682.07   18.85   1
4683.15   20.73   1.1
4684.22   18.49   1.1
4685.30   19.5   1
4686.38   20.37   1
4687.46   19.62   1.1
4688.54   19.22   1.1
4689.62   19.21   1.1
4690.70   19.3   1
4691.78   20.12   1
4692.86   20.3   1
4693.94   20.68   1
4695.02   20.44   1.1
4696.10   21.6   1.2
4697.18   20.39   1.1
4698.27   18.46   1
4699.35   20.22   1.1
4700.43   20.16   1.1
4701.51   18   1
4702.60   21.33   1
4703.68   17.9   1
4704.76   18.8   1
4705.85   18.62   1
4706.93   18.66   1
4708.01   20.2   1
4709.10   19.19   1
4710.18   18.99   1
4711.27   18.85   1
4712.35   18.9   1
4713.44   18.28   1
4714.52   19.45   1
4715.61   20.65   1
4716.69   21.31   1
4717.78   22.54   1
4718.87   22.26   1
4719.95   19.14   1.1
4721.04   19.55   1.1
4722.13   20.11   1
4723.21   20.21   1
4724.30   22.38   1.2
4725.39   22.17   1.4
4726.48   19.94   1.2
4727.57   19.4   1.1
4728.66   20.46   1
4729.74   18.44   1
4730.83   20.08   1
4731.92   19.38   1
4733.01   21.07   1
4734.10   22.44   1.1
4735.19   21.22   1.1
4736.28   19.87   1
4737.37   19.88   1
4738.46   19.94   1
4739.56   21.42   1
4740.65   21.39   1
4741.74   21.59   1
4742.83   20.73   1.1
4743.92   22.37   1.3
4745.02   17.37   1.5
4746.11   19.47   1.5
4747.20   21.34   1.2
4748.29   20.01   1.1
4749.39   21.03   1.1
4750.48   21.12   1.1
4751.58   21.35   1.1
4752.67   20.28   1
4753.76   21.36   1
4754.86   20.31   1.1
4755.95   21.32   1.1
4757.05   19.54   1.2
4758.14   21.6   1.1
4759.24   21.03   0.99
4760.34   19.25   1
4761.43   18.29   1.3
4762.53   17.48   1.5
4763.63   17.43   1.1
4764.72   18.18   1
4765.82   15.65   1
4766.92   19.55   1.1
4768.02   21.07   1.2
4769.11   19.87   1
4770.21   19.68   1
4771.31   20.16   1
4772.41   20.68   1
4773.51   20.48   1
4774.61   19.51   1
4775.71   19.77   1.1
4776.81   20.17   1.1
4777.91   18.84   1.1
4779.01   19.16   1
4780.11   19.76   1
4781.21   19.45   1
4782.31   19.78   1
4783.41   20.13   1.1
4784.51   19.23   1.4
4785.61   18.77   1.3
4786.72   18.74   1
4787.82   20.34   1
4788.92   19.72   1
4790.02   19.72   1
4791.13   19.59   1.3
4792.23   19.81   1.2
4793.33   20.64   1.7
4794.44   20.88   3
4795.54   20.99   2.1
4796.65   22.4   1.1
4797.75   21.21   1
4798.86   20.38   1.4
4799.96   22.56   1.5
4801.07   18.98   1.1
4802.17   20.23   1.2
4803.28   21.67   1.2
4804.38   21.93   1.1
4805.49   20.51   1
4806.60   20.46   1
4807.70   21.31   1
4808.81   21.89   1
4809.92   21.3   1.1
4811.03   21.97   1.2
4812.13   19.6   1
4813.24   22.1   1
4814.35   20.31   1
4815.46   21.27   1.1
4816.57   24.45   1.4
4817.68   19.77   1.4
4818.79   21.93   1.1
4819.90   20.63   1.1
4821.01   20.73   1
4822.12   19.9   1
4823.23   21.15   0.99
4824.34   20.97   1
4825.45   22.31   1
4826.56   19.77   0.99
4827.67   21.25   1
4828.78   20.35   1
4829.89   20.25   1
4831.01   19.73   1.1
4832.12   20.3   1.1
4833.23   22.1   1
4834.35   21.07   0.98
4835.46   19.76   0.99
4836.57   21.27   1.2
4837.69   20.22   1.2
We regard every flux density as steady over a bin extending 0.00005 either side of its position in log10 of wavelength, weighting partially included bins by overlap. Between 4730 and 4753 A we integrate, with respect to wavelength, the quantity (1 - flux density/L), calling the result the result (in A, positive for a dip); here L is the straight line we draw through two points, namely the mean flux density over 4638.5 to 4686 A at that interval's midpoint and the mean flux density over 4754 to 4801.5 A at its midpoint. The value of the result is -1.12 A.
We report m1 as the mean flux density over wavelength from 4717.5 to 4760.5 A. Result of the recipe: 20.6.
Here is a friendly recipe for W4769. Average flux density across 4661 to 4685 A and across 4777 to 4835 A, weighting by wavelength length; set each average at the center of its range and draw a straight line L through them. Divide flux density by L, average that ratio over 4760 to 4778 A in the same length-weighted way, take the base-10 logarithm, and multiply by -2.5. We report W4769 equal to 0.05 mag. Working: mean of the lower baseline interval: 19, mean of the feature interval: 19.2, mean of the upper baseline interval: 20.6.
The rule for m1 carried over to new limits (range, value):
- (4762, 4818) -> 20.2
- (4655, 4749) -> 19.8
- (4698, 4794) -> 19.9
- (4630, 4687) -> 19.4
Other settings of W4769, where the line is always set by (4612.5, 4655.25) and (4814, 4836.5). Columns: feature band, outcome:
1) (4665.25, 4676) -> 0.08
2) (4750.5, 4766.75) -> 0.05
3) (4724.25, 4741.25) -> -0.01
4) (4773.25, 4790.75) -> 0.06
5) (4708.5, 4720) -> 0.02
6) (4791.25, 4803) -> 0.00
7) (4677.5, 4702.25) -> 0.03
